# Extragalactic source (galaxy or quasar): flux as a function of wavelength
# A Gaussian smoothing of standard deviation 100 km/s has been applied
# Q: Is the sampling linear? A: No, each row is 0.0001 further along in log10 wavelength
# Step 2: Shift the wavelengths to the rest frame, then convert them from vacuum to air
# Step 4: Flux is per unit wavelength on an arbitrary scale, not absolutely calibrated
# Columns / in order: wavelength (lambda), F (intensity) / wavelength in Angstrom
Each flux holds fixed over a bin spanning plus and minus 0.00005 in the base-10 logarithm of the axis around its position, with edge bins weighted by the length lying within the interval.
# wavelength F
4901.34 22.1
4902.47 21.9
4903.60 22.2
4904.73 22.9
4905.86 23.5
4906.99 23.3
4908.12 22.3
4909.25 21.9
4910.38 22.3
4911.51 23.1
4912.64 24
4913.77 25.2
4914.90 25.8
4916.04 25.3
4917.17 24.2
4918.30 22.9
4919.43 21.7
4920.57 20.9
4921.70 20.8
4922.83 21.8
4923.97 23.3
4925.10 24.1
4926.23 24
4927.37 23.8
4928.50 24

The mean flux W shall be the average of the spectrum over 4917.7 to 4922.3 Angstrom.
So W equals 21.6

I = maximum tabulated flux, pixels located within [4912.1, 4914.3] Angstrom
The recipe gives 25.2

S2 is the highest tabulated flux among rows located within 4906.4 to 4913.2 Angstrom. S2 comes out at 24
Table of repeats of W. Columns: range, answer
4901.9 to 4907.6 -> 22.7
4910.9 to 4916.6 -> 24.6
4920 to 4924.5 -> 21.7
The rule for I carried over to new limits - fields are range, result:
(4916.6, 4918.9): 24.2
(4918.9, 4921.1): 21.7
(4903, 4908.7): 23.5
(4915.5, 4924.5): 25.3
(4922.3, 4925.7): 24.1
